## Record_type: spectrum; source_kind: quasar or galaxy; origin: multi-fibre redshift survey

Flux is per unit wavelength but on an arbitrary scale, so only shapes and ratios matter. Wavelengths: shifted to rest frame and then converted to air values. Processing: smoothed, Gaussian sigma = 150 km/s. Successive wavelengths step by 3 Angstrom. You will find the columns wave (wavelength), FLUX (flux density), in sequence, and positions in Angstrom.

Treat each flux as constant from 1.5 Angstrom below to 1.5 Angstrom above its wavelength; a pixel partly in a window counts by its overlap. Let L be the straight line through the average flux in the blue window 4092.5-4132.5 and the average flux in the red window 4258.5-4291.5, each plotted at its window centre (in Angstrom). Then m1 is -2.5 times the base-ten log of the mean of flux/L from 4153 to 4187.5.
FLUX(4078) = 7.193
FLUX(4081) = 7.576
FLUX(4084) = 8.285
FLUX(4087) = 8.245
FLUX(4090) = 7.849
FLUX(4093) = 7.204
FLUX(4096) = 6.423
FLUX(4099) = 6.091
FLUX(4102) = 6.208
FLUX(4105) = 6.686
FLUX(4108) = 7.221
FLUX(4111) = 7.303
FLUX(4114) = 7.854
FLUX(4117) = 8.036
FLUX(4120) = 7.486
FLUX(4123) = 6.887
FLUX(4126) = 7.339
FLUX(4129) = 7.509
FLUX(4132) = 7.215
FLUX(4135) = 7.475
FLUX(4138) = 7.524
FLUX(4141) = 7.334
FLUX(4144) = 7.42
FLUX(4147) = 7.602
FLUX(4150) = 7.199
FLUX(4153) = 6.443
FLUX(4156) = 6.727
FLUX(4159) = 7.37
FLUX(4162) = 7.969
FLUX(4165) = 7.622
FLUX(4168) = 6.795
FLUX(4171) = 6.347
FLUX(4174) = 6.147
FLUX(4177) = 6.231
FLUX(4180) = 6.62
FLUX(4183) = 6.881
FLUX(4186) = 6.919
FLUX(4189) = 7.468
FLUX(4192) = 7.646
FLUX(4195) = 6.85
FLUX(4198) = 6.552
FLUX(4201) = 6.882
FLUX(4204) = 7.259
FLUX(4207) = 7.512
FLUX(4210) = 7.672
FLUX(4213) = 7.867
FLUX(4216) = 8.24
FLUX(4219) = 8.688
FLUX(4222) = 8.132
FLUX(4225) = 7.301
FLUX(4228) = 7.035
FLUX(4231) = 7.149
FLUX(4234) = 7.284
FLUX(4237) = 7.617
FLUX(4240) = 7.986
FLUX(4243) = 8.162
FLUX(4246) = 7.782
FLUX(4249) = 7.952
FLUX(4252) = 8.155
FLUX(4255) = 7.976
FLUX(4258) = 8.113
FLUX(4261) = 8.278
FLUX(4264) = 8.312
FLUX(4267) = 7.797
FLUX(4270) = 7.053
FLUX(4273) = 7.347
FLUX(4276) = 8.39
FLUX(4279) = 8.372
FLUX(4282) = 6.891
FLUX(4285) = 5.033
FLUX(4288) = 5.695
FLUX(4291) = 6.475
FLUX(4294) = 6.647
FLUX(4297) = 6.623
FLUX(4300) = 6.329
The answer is 0.05 mag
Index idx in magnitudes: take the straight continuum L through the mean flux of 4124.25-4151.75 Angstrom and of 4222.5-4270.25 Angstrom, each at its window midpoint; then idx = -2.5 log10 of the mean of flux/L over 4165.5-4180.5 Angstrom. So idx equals 0.16 mag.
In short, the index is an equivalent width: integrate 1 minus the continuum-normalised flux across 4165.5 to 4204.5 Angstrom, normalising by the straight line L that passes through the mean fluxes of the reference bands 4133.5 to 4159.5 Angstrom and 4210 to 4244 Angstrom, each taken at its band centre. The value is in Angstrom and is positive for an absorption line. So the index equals 3.4 Angstrom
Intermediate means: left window 7.23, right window 7.76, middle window 6.82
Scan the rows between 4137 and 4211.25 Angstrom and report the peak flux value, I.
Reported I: 7.969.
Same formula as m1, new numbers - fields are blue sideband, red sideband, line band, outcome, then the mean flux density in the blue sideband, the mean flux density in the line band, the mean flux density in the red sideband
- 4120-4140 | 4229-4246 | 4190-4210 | 0.05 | 7.34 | 7.17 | 7.63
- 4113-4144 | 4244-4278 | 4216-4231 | 0.00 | 7.46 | 7.77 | 7.93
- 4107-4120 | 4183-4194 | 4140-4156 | 0.04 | 7.6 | 7.15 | 7.26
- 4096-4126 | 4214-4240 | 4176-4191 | 0.09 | 7.07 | 6.87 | 7.7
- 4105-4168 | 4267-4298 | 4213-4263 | -0.12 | 7.35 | 7.87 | 6.9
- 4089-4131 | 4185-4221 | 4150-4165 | 0.02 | 7.14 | 7.18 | 7.48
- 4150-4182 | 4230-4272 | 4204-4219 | -0.07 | 6.85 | 7.85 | 7.83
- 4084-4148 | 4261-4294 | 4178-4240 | -0.02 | 7.3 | 7.38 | 7.17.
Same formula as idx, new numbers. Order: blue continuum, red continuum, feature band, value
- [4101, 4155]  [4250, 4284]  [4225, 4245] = 0.03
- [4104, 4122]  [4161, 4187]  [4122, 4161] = -0.02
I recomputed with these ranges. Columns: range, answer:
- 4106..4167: 8.036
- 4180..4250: 8.688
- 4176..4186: 6.919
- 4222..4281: 8.39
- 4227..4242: 7.986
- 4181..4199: 7.646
